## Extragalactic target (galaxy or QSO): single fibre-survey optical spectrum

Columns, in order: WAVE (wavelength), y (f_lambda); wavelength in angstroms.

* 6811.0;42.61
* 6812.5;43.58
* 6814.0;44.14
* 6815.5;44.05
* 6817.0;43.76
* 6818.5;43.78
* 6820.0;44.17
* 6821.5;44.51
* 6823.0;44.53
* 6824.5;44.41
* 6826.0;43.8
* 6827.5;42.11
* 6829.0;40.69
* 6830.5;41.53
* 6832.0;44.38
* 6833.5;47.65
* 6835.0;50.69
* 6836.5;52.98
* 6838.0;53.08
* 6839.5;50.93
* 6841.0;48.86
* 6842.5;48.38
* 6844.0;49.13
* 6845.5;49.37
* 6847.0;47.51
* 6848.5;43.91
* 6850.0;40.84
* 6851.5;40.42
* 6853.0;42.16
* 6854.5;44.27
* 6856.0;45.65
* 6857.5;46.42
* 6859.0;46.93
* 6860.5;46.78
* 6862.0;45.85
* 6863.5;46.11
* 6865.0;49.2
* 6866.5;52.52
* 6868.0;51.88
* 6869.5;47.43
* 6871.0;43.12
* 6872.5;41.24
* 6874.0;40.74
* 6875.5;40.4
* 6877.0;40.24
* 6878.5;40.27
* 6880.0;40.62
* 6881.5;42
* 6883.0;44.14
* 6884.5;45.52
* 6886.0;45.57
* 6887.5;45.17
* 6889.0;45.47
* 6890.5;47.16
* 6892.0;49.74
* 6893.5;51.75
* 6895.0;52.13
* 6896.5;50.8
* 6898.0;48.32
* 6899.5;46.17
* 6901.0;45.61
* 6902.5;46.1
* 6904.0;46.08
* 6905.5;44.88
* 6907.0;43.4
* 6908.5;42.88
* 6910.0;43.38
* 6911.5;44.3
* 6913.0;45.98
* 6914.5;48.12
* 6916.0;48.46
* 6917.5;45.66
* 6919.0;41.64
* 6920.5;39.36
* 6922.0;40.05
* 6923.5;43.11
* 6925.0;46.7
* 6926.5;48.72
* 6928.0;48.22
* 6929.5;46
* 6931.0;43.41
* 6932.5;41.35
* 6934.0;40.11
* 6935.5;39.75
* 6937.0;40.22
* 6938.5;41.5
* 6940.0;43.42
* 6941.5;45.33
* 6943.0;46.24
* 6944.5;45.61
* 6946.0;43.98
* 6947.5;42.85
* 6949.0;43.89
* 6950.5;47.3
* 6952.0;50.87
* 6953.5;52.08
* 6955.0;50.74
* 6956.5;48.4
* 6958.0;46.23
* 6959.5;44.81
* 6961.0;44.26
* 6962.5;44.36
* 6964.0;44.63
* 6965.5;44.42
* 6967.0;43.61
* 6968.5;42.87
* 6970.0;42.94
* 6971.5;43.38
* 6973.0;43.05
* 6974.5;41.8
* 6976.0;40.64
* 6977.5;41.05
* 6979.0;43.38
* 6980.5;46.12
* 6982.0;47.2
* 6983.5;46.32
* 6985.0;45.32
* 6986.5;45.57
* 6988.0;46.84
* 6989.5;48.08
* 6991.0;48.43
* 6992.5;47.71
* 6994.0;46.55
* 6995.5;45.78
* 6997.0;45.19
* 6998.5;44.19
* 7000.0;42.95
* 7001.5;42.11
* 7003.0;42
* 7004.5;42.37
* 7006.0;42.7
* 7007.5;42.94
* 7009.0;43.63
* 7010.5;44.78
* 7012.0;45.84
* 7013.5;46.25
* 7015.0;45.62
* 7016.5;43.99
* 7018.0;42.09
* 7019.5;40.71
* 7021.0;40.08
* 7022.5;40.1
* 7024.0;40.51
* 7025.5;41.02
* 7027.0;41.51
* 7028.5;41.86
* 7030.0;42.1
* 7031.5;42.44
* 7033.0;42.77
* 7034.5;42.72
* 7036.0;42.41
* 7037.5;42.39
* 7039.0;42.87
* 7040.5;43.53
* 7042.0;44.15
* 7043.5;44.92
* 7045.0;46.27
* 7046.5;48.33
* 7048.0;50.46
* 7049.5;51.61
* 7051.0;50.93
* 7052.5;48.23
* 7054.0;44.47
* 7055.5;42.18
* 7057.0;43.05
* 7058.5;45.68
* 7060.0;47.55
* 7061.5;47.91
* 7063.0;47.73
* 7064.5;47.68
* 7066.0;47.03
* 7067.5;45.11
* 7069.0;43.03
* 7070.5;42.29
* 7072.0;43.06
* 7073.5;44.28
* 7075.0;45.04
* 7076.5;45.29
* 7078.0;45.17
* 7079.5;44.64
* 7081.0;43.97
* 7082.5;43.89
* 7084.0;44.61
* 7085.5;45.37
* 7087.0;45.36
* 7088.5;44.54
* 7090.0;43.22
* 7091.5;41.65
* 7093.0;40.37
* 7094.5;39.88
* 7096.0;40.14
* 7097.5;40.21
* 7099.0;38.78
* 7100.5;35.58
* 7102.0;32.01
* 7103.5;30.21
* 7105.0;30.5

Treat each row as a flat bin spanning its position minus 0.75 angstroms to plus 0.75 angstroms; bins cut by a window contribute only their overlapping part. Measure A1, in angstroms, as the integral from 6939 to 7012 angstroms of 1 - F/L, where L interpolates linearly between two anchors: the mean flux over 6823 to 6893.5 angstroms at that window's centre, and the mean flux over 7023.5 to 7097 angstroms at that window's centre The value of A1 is -0.1 angstroms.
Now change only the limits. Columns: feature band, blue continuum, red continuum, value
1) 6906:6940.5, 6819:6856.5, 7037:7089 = 1.5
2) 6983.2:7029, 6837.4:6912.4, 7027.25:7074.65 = 1.4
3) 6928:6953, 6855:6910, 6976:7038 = 0.4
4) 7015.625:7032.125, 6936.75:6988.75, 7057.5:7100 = 1.1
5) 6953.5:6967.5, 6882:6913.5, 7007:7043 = -0.5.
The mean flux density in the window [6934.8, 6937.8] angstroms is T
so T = 40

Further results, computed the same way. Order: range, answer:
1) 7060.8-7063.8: 47.8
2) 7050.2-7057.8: 45.8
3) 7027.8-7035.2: 42.4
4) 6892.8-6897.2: 51.6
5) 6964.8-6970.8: 43.5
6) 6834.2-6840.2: 51.9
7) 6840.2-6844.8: 48.8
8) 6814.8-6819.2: 43.9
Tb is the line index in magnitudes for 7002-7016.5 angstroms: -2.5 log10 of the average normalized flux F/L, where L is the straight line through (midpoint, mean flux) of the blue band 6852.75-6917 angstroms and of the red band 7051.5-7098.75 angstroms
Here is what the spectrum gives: 0.02 mag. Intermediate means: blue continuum 45.7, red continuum 44.3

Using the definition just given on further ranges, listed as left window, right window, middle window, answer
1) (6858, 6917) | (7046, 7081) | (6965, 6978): 0.08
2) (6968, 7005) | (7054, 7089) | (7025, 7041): 0.06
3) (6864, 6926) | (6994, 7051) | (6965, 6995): -0.01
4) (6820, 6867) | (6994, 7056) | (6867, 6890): 0.05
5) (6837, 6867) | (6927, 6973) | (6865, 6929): 0.01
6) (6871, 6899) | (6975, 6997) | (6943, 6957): -0.04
